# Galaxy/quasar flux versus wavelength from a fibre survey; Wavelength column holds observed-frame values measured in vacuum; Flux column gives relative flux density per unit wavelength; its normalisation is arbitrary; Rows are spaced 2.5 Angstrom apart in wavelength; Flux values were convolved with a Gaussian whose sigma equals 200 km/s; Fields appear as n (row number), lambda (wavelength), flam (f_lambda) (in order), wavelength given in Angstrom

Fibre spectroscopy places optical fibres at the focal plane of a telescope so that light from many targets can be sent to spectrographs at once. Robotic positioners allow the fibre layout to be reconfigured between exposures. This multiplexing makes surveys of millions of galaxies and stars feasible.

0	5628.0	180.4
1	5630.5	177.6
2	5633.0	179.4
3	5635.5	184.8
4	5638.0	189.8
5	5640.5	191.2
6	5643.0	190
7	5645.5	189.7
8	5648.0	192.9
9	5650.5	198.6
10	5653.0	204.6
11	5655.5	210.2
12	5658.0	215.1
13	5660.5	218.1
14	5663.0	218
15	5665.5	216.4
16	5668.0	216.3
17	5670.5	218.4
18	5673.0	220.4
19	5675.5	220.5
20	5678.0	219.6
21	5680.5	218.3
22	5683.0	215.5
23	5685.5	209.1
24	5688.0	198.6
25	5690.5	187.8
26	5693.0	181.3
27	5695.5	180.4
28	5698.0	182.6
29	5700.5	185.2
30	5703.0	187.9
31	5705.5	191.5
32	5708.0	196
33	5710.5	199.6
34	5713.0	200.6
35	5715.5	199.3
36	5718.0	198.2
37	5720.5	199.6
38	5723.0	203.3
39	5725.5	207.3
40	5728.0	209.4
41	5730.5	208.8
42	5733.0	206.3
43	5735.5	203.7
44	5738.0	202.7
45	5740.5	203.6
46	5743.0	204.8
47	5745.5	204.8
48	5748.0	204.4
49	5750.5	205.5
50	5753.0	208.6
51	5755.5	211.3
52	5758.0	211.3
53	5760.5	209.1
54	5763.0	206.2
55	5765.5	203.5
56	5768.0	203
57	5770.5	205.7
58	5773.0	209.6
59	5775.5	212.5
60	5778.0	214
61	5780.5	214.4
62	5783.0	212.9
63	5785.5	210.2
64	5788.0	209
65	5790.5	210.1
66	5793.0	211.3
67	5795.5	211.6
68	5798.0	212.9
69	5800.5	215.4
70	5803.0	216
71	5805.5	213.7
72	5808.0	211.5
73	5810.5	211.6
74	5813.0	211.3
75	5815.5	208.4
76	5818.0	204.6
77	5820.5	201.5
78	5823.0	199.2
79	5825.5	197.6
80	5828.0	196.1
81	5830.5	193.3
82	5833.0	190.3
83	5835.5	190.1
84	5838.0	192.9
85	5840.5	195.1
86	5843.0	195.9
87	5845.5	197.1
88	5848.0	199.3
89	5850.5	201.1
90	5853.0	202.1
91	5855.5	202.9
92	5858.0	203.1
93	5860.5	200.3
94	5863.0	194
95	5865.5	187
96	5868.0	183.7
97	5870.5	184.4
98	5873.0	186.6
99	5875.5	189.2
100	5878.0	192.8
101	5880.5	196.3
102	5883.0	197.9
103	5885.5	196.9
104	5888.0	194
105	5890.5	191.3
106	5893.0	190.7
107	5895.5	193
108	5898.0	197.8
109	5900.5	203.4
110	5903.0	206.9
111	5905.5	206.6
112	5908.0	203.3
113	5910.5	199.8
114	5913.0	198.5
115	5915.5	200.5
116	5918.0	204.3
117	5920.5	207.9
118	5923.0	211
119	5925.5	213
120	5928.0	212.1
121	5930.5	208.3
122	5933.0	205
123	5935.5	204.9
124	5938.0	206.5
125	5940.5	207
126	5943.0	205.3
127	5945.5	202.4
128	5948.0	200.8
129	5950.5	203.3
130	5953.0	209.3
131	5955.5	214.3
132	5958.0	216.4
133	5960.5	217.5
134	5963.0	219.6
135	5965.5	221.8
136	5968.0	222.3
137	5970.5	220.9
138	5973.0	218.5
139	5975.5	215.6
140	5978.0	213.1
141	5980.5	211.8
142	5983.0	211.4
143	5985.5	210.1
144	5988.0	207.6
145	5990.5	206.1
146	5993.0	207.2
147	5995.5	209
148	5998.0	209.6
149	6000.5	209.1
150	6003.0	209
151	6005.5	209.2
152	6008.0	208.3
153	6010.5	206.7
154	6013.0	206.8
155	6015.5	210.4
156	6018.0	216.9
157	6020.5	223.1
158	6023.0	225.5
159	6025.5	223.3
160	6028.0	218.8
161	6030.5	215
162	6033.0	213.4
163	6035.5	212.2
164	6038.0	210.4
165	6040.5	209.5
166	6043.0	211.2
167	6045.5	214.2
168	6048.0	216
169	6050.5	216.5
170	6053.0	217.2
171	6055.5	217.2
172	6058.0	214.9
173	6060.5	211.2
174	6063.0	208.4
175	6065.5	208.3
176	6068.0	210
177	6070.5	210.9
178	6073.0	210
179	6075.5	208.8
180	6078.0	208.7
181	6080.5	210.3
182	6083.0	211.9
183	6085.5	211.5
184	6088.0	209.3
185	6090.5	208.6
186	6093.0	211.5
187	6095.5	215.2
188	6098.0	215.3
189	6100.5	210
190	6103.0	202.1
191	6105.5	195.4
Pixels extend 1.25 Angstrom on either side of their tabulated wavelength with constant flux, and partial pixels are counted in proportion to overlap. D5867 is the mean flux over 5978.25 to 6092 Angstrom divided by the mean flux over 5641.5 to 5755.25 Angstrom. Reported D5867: 1.0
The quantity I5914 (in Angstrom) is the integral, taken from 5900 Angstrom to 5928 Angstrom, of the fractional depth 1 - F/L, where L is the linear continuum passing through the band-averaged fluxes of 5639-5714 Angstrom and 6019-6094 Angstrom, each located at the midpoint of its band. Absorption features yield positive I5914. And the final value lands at 0.5 Angstrom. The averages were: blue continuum 202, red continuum 213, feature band 205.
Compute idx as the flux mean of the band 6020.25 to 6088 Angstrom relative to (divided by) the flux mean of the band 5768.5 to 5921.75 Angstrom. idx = 1.06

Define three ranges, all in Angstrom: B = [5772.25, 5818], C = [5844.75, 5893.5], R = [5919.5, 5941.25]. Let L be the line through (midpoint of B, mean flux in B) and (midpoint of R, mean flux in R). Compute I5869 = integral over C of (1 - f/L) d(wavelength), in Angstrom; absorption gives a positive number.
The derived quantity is 3.6 Angstrom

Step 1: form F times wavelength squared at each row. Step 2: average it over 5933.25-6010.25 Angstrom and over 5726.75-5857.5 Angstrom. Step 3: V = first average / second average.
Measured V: 1.09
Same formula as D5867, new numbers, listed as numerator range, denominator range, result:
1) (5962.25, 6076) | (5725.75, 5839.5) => 1.03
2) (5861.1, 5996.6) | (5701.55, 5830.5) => 0.99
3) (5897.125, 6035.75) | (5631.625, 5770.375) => 1.04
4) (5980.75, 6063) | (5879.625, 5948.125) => 1.05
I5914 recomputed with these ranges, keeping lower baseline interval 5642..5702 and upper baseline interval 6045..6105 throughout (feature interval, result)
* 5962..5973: -0.6 Angstrom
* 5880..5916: 1.7 Angstrom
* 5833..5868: 1.9 Angstrom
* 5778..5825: -0.8 Angstrom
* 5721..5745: 0.0 Angstrom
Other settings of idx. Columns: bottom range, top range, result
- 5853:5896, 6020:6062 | 1.11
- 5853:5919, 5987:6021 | 1.07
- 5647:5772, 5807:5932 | 0.97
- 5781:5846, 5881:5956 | 0.99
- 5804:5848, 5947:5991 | 1.06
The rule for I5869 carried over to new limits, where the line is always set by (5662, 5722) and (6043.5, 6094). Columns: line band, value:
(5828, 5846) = 1.09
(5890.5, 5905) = 0.66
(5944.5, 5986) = -0.87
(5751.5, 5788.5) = -0.90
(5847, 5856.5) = 0.23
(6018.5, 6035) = -0.68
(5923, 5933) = -0.10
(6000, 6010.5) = 0.08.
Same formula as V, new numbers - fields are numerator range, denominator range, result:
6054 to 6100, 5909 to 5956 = 1.08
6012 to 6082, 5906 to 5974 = 1.06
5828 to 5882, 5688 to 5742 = 1.03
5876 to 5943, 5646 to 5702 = 1.07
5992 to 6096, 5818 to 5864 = 1.15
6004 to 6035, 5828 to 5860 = 1.16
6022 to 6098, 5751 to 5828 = 1.12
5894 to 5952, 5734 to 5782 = 1.04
